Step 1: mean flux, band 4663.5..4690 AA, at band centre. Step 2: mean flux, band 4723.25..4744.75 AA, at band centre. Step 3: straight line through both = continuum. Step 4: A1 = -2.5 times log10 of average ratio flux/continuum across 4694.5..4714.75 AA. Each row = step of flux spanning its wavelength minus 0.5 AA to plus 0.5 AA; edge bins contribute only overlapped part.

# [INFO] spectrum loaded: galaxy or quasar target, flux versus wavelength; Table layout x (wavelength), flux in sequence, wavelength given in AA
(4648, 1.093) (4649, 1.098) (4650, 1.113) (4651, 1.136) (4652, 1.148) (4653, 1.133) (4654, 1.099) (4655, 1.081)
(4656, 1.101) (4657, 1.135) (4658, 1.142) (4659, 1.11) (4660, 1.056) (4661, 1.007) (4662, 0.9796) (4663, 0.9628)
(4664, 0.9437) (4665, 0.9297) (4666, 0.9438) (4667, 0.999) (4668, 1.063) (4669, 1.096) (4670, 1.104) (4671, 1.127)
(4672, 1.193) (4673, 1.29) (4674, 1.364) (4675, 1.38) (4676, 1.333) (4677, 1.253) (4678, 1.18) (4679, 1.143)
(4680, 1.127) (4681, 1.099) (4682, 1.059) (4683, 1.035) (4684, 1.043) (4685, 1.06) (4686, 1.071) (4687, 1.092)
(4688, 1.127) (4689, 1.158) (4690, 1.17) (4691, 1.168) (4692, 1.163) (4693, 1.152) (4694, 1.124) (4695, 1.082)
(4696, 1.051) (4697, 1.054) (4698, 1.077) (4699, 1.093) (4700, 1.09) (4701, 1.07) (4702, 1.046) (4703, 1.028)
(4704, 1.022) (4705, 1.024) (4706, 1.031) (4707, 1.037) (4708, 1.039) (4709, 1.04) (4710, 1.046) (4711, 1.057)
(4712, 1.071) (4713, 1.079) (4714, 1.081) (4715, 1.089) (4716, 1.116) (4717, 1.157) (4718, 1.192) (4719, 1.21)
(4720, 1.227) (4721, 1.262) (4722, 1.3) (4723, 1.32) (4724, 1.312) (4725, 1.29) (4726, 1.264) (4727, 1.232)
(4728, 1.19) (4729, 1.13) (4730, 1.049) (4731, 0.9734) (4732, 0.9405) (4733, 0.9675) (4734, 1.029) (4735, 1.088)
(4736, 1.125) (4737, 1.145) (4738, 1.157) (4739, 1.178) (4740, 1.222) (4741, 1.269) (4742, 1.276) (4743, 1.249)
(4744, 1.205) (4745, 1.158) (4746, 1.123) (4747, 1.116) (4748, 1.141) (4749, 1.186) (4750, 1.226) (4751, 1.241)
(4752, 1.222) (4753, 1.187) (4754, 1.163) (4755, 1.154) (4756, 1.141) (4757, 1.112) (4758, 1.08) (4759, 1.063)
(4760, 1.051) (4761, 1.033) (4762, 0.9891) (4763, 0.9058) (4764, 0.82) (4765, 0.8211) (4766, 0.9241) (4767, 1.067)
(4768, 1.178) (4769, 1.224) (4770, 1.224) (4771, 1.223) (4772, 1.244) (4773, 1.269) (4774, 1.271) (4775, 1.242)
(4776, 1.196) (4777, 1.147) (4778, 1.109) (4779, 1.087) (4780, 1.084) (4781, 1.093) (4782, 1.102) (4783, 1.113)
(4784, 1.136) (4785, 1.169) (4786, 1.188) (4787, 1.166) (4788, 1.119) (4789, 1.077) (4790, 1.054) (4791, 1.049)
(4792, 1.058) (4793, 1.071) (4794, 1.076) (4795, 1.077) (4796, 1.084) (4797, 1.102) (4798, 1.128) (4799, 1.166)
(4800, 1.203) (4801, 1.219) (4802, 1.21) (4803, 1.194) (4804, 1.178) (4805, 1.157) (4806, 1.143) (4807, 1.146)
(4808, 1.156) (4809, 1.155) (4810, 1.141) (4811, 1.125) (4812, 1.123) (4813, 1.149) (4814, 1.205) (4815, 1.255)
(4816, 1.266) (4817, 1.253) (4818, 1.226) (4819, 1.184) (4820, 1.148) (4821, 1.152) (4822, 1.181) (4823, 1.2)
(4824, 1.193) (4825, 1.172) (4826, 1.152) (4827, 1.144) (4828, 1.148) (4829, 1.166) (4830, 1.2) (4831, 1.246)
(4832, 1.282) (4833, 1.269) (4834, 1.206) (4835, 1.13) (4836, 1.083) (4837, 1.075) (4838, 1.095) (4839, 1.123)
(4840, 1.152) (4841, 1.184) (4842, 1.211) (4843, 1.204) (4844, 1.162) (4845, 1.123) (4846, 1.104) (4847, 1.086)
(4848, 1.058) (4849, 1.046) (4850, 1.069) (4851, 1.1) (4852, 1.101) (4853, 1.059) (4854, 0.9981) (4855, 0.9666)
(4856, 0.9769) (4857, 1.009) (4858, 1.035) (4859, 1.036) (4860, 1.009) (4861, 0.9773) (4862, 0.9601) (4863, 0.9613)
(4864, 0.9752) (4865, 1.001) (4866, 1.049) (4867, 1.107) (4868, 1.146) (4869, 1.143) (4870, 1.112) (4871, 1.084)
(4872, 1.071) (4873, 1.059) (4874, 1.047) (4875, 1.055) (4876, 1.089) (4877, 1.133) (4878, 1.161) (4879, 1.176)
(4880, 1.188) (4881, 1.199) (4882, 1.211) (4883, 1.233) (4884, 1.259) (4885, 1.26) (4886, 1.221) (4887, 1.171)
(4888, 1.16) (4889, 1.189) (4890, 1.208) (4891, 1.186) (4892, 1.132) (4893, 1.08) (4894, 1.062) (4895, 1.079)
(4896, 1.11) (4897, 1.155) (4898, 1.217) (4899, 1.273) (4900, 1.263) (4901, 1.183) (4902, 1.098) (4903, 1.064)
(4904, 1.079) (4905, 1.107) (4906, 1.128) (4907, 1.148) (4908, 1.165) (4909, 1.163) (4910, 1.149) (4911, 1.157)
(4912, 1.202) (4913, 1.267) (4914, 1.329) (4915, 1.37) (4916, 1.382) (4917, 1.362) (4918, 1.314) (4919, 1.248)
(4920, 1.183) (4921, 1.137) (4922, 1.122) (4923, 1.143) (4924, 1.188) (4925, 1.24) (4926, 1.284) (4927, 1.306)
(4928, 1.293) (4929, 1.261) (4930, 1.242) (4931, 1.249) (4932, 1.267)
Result 0.08 mag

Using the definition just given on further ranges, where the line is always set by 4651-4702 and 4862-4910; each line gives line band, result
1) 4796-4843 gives -0.04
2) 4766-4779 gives -0.06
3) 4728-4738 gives 0.05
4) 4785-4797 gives 0.03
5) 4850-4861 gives 0.10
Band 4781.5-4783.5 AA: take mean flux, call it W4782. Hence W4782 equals 1.11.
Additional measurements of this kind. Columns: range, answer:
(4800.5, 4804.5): 1.2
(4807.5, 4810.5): 1.15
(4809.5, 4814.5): 1.15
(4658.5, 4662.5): 1.04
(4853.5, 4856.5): 0.981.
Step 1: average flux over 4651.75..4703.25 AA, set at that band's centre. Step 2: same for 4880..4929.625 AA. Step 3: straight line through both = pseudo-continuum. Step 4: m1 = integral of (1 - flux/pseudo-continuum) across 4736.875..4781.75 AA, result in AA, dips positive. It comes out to 0.1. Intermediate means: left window 1.11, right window 1.2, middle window 1.14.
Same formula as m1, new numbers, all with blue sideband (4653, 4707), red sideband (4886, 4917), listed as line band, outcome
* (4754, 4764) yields 0.7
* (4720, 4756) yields -1.7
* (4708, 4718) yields 0.2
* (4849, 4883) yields 2.8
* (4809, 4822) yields -0.4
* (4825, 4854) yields 0.4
